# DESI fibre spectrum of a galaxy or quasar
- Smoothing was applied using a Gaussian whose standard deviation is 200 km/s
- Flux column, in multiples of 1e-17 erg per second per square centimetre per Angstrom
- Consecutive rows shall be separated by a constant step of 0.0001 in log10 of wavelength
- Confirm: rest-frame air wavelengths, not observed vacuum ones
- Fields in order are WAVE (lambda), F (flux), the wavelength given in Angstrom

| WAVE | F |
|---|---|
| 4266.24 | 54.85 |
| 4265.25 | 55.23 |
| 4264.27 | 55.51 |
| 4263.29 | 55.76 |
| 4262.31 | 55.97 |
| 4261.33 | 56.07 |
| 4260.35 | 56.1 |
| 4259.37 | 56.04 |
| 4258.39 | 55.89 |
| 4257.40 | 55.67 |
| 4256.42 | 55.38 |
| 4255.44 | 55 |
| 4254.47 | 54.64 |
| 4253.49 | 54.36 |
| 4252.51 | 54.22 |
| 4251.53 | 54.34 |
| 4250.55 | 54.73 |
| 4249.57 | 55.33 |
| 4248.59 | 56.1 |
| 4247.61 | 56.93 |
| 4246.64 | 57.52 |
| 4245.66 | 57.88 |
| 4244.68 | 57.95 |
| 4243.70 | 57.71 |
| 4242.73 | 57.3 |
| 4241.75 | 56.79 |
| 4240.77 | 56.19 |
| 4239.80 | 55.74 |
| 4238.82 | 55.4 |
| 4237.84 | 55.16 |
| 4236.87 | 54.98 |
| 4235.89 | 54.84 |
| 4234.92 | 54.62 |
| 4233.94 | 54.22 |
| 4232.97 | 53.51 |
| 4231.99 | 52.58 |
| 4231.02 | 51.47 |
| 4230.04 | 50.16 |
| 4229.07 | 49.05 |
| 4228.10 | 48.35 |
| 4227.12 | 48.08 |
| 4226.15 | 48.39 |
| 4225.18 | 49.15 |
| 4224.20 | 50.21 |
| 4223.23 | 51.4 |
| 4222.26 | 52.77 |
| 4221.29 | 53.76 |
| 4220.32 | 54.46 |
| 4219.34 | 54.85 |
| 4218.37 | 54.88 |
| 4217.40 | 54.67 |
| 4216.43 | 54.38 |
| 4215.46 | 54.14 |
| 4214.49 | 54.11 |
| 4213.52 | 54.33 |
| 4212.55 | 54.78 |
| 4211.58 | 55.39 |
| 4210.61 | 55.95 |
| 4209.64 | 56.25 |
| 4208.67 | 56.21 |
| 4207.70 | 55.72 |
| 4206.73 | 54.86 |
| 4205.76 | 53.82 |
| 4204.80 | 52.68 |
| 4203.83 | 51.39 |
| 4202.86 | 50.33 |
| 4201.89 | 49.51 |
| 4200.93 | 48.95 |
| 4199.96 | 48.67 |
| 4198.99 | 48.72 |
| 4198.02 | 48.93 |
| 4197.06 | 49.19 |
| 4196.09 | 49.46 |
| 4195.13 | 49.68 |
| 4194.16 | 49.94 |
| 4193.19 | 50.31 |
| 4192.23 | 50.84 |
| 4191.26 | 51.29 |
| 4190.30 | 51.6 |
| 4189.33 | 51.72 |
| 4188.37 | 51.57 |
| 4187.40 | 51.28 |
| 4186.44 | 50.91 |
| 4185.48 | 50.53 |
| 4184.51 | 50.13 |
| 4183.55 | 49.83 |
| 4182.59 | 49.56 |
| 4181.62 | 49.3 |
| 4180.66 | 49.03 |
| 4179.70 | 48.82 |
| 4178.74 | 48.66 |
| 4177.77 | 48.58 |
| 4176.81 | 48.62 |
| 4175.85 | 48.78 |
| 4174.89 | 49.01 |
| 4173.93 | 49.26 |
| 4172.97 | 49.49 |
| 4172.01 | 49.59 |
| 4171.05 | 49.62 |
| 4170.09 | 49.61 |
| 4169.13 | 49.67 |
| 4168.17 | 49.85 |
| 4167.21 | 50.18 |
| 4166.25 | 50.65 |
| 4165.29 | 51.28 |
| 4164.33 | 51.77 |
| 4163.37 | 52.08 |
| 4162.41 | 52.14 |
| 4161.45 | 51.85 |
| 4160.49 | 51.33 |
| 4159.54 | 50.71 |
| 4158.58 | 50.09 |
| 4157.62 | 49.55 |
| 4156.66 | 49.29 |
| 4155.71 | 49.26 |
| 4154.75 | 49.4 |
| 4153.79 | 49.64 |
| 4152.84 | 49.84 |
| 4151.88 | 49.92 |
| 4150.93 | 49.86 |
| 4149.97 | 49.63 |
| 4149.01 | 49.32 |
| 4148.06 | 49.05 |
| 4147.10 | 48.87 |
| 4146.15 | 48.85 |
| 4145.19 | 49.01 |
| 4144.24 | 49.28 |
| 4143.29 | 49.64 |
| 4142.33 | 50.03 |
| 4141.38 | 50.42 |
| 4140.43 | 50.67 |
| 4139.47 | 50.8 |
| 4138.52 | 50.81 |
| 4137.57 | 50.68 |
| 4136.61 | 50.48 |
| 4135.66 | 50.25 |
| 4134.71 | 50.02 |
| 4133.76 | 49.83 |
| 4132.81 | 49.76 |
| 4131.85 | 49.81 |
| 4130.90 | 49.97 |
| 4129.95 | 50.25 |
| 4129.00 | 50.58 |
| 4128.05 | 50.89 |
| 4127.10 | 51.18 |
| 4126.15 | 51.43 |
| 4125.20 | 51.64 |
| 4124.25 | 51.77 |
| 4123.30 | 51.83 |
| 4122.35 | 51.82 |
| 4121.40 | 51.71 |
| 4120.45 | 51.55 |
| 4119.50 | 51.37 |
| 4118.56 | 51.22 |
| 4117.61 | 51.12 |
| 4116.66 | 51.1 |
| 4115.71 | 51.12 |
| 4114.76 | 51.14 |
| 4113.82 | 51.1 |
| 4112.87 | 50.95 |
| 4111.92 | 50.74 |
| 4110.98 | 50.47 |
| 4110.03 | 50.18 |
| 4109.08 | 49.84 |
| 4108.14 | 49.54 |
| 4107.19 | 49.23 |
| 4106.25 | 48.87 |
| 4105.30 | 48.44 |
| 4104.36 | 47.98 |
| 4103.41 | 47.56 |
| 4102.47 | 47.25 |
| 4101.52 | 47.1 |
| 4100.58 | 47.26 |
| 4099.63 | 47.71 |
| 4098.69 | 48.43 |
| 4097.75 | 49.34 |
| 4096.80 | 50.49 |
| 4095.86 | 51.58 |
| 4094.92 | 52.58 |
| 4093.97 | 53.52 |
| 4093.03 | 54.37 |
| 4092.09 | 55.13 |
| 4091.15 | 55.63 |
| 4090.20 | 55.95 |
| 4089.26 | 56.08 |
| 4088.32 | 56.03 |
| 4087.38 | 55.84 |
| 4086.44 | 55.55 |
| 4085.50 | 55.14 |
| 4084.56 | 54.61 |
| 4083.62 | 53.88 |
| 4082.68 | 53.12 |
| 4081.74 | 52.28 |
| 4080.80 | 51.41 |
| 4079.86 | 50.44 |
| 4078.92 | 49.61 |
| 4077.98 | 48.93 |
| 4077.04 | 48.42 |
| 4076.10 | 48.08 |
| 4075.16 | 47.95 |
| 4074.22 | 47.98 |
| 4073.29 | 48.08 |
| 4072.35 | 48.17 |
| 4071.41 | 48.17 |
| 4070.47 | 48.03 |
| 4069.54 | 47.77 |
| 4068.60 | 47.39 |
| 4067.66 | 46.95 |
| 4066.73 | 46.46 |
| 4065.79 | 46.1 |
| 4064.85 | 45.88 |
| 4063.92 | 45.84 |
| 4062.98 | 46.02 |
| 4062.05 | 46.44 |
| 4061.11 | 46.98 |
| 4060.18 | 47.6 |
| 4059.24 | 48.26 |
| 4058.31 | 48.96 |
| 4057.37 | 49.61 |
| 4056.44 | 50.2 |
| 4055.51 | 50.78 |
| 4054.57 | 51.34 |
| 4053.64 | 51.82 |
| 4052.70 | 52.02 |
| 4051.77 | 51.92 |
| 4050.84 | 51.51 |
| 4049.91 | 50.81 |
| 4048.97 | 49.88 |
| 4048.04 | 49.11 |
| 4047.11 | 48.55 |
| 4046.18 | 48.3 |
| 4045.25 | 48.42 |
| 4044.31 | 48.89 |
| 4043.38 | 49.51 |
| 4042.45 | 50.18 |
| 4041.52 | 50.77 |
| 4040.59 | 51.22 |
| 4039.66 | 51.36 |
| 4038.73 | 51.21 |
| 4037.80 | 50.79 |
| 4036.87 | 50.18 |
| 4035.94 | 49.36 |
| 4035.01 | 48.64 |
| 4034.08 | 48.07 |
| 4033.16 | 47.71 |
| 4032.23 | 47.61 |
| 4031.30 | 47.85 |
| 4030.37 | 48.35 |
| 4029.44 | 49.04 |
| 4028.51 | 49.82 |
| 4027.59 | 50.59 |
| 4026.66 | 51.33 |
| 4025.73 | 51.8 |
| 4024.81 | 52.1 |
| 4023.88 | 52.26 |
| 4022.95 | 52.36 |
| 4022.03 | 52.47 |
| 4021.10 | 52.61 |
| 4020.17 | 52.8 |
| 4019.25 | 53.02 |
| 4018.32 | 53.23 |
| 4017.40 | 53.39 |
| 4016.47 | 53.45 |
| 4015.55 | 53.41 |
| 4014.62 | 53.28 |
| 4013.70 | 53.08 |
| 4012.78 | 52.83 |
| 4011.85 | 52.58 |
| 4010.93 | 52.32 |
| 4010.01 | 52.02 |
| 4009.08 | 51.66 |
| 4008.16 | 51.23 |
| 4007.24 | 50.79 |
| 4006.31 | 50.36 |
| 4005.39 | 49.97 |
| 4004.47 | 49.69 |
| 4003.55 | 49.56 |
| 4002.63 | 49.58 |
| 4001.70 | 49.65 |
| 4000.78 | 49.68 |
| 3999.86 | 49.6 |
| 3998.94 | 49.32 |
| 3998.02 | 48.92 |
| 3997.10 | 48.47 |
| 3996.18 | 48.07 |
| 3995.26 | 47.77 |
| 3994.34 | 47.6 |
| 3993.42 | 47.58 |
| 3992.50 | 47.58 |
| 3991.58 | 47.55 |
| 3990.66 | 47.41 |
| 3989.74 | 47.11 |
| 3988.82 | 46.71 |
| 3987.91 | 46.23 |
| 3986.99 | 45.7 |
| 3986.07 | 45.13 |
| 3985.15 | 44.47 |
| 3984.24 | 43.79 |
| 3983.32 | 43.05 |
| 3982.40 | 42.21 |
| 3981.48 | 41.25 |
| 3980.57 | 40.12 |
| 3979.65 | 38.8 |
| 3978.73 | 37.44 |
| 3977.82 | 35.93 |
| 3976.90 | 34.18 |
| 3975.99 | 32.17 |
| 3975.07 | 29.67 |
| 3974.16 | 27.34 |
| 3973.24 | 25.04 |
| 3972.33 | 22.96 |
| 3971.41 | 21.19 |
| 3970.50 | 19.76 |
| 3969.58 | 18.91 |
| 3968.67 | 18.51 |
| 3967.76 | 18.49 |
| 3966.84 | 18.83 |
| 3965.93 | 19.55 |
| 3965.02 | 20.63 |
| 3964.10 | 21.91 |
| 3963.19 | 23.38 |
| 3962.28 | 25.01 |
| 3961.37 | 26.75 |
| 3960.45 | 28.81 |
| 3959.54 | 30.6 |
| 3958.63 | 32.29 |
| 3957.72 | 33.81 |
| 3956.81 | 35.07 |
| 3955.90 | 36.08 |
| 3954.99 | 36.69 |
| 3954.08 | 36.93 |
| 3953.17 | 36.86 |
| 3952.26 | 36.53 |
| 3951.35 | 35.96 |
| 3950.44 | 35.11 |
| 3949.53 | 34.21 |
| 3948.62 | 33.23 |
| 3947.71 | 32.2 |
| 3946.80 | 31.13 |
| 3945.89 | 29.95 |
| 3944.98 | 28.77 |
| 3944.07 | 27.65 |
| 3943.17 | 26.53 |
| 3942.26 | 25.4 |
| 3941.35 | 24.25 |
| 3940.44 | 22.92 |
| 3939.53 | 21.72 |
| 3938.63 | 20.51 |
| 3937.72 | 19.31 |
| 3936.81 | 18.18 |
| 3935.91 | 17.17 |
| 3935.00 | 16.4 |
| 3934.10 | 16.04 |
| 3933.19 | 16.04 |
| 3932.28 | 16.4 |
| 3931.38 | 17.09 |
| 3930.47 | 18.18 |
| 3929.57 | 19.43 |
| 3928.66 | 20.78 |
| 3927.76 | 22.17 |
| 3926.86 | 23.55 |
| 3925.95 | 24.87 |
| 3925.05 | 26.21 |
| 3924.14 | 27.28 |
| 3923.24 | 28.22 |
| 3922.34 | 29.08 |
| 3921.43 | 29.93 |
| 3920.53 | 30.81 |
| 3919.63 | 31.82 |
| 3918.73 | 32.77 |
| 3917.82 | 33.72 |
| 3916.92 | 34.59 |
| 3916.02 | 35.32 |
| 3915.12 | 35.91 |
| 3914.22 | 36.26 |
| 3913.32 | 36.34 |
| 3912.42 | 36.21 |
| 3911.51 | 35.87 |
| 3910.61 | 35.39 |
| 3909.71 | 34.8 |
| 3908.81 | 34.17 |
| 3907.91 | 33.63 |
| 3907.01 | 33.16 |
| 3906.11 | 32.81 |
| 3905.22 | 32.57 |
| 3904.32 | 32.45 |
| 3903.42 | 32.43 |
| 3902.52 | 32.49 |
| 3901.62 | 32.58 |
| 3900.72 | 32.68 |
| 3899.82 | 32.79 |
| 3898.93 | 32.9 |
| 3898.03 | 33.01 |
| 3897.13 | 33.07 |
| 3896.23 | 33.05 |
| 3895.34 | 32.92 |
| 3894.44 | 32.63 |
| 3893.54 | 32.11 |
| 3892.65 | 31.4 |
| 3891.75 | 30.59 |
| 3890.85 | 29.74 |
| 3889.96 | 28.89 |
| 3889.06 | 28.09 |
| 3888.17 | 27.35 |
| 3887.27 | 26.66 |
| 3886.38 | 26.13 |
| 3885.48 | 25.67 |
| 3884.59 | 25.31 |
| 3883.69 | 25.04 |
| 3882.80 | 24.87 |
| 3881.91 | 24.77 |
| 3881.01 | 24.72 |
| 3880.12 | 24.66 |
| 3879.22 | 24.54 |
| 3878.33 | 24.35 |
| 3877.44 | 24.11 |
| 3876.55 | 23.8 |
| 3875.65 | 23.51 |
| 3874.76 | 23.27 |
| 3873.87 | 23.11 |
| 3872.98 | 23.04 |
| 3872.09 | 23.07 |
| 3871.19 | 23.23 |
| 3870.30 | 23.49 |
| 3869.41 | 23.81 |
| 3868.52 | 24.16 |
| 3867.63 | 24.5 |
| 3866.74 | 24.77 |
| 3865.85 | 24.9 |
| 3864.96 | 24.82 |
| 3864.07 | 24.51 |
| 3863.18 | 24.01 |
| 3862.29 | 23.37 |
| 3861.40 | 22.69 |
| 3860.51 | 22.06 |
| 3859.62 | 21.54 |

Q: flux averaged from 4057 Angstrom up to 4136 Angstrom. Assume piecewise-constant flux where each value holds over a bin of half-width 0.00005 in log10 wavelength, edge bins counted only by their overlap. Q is 50.2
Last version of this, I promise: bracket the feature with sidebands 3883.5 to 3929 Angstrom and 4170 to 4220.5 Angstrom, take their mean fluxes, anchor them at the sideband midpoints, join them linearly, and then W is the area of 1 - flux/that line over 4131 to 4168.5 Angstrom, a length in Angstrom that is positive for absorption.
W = -1.5 Angstrom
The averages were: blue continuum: 31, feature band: 50.1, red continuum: 51.4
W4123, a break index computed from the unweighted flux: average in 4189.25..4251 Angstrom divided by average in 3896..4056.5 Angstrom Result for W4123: 1.4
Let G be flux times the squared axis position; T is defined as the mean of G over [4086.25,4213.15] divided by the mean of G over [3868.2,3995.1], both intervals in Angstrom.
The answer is 1.88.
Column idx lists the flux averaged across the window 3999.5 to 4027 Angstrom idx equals 51.7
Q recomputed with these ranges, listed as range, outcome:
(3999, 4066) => 50.3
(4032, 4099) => 50.2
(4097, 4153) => 50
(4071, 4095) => 52.2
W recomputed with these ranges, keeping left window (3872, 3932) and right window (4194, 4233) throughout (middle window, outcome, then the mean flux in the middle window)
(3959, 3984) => 4.29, 28.4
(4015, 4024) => -3.63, 52.9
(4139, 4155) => -0.85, 49.7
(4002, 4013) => -4.22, 51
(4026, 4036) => -2.70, 49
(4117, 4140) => -2.56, 50.9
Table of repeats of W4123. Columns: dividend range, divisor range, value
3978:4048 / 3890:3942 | 1.72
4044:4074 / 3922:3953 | 1.95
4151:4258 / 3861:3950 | 1.90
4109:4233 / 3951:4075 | 1.15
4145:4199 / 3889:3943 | 1.75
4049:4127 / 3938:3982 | 1.74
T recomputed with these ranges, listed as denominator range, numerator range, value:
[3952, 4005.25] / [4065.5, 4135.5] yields 1.45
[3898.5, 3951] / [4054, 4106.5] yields 1.91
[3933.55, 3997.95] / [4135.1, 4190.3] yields 1.69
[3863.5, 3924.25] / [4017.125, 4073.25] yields 1.82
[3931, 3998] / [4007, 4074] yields 1.63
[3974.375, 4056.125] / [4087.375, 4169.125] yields 1.10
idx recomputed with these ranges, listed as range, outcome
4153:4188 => 50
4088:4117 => 50.8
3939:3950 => 28.1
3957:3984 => 28.8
